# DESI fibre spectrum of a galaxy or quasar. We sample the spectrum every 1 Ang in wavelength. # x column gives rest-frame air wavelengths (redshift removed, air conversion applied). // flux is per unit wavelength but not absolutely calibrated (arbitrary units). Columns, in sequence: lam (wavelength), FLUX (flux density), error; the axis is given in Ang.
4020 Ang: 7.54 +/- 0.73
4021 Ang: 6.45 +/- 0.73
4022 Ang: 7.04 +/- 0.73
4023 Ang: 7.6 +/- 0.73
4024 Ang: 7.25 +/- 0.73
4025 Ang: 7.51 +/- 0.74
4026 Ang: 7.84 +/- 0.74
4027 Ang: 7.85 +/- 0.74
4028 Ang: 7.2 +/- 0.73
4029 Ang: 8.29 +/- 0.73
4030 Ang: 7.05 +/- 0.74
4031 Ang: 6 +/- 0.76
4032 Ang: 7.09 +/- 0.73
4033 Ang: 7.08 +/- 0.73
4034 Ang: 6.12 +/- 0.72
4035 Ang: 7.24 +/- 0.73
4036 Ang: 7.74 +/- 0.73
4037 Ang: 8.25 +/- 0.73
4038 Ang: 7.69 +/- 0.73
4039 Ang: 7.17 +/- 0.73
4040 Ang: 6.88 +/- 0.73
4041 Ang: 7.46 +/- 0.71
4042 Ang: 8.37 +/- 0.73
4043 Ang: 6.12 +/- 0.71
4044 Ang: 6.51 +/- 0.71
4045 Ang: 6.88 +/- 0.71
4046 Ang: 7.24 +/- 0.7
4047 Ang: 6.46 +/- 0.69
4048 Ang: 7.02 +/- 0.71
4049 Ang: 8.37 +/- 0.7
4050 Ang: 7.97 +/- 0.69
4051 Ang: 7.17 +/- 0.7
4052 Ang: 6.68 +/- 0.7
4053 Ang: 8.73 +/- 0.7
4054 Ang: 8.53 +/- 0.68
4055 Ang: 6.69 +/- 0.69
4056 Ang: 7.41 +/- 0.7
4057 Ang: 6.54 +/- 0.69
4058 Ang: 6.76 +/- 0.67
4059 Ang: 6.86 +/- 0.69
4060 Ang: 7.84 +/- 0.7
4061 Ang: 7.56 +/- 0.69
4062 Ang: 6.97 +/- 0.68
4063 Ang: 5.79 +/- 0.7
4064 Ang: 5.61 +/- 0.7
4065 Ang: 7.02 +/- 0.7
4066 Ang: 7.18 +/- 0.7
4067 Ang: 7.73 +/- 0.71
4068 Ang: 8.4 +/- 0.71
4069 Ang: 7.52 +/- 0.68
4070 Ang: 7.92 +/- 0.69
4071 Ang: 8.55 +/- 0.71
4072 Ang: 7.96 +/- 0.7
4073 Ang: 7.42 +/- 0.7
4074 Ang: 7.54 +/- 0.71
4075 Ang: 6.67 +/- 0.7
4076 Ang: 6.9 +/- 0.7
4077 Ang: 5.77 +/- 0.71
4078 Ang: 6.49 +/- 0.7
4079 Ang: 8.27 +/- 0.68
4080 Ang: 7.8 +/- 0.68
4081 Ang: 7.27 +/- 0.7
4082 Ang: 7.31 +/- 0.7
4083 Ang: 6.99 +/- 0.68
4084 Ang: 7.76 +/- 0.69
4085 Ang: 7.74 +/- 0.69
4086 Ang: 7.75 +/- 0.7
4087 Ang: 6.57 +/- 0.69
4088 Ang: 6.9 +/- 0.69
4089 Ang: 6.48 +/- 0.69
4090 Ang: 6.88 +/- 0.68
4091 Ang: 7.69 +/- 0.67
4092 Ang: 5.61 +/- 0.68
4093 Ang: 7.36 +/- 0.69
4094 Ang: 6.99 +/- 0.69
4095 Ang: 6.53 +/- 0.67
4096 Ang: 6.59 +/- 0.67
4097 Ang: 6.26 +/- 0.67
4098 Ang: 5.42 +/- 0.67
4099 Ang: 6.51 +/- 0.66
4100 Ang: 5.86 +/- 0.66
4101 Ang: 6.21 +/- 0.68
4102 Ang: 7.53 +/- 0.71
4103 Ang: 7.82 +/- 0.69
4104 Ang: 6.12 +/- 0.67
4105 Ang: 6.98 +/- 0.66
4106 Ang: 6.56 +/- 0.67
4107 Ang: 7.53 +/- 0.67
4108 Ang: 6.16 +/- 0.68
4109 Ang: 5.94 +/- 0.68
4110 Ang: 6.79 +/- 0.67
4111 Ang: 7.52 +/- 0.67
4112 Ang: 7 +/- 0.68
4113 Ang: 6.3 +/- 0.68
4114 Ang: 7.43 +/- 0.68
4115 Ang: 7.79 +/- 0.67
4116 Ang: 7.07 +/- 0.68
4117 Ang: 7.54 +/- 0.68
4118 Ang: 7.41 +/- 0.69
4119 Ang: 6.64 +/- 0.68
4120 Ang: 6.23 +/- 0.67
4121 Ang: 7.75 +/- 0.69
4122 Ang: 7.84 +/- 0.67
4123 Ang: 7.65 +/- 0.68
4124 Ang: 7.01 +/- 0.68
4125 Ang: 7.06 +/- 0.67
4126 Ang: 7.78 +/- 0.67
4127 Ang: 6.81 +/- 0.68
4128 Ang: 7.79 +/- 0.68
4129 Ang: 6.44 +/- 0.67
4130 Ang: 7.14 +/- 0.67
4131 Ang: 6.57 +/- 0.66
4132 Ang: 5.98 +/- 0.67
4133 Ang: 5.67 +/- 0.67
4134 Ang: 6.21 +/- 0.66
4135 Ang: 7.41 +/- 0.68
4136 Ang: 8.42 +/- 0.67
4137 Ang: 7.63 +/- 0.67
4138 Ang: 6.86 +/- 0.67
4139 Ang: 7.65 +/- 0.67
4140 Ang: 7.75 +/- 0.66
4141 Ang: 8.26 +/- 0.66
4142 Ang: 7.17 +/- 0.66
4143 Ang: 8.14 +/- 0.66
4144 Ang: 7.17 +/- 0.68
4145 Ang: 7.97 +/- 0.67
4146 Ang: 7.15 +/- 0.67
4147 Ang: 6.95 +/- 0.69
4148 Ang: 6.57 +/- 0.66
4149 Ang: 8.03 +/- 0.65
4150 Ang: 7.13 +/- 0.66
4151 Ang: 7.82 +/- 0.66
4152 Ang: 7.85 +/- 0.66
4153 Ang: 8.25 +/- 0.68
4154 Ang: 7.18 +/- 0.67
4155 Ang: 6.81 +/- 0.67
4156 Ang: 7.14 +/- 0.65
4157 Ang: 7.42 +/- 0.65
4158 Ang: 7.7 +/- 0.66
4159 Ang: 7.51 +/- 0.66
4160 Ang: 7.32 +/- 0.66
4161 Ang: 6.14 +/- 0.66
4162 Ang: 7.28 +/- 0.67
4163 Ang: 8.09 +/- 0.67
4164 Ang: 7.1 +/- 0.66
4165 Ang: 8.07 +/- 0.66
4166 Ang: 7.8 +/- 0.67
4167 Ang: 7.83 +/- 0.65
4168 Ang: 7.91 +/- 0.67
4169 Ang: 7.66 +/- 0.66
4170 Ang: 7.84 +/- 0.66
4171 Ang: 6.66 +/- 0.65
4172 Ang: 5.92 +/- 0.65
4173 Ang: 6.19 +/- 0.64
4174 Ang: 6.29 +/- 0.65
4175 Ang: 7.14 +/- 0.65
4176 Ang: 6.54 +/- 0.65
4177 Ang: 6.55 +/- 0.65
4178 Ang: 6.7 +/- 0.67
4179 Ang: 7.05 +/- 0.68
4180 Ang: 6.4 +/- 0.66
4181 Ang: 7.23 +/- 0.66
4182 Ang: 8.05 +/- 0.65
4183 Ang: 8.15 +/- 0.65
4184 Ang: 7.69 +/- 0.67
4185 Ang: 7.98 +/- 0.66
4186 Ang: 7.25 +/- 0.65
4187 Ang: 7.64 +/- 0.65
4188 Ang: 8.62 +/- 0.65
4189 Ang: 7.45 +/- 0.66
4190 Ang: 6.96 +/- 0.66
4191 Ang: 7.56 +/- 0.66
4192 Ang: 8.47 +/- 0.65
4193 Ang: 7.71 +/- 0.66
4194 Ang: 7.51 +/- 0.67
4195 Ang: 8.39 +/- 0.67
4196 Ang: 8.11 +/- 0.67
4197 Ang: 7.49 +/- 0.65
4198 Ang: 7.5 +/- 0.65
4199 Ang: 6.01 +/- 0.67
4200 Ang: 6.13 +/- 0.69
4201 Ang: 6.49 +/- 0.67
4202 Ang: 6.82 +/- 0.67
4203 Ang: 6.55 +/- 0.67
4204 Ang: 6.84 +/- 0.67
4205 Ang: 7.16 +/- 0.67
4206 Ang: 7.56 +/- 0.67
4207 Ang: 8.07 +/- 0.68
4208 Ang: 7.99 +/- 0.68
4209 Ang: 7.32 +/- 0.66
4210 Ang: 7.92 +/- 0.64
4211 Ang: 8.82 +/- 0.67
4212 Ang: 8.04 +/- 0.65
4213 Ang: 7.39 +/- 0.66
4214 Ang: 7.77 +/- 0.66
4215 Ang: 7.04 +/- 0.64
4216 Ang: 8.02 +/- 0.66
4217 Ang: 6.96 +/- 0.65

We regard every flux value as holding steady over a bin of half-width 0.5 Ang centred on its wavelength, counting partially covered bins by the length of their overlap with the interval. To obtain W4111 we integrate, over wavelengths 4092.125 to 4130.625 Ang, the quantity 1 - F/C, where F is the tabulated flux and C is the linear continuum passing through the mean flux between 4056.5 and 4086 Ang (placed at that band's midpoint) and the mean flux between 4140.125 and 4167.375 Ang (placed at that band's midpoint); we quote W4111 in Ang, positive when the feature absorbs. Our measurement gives 2.34 Ang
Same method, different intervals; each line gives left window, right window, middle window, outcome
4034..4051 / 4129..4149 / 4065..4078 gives -0.3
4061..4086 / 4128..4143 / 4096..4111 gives 1.3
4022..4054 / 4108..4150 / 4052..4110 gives 1.7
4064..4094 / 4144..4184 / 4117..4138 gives 0.5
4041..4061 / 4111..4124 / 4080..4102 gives 1.3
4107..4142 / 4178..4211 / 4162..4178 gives 0.4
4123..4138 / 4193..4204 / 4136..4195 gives -2.9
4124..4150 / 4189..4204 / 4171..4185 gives 0.6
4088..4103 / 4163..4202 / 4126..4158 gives -1.3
